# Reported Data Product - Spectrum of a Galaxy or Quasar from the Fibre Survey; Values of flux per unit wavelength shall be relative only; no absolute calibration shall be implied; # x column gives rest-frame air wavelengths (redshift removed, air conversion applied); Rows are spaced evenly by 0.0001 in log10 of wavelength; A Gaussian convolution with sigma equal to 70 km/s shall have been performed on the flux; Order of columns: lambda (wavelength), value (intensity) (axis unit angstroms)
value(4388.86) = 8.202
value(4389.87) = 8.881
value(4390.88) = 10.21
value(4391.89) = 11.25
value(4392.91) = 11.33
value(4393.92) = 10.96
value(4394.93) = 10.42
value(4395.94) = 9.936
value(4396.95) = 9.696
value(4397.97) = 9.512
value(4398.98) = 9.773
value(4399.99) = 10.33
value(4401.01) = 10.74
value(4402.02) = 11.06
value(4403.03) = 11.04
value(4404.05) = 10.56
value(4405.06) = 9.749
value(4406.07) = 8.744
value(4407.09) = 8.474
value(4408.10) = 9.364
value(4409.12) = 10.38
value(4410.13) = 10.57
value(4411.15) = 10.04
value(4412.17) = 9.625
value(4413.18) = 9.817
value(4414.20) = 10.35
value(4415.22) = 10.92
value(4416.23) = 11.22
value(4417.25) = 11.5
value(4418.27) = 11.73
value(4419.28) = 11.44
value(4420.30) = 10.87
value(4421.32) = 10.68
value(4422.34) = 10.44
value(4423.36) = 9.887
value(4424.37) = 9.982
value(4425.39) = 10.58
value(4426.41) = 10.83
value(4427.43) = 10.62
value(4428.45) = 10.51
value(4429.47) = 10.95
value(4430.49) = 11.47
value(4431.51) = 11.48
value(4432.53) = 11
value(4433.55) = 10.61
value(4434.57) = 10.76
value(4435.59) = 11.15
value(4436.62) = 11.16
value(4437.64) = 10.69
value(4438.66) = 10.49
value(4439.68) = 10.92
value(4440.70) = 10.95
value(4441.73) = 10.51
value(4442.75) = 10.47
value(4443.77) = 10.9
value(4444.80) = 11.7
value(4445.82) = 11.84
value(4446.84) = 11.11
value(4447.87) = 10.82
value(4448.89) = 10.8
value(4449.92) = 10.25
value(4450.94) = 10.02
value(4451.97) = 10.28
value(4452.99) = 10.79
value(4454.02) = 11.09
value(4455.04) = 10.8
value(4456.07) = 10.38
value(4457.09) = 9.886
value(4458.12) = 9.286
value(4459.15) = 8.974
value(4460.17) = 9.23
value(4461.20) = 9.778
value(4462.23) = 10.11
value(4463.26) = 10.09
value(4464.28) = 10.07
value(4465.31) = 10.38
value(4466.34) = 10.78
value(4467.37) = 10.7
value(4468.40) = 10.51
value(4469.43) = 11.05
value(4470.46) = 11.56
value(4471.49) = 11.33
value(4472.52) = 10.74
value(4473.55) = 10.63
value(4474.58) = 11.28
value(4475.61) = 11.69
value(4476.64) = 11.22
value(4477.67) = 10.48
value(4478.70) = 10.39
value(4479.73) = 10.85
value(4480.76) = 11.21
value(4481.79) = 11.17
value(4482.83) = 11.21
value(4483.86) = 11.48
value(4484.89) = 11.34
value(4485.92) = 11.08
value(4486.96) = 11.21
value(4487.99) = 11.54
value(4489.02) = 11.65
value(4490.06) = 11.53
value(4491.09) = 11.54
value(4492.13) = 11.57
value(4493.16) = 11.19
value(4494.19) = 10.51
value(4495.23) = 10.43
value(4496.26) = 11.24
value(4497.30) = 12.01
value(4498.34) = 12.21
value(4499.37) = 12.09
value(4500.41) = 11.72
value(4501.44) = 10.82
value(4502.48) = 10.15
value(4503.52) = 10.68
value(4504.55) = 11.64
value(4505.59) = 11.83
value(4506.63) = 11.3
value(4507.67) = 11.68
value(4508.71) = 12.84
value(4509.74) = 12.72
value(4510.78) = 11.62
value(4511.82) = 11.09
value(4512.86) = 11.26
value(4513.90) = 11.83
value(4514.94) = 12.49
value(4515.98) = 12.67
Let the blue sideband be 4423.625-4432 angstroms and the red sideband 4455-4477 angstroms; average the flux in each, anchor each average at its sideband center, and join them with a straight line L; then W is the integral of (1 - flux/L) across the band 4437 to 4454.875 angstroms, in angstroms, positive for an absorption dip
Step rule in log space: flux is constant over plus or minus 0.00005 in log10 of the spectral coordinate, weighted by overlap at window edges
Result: -0.3 angstroms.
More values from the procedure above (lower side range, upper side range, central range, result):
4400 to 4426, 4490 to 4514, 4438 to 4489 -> 1.3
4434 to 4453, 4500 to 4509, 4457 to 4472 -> 1.0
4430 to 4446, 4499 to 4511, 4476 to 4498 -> 0.4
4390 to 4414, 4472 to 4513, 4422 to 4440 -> -0.4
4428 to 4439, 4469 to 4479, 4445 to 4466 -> 1.3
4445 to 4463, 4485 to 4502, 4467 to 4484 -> -0.2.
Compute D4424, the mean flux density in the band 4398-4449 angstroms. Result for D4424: 10.6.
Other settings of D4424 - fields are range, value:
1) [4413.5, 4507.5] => 10.9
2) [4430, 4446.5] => 11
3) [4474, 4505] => 11.2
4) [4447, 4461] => 10.2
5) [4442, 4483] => 10.6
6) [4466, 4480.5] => 11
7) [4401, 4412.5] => 10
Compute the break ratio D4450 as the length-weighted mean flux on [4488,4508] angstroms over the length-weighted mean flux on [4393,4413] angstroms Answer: 1.13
